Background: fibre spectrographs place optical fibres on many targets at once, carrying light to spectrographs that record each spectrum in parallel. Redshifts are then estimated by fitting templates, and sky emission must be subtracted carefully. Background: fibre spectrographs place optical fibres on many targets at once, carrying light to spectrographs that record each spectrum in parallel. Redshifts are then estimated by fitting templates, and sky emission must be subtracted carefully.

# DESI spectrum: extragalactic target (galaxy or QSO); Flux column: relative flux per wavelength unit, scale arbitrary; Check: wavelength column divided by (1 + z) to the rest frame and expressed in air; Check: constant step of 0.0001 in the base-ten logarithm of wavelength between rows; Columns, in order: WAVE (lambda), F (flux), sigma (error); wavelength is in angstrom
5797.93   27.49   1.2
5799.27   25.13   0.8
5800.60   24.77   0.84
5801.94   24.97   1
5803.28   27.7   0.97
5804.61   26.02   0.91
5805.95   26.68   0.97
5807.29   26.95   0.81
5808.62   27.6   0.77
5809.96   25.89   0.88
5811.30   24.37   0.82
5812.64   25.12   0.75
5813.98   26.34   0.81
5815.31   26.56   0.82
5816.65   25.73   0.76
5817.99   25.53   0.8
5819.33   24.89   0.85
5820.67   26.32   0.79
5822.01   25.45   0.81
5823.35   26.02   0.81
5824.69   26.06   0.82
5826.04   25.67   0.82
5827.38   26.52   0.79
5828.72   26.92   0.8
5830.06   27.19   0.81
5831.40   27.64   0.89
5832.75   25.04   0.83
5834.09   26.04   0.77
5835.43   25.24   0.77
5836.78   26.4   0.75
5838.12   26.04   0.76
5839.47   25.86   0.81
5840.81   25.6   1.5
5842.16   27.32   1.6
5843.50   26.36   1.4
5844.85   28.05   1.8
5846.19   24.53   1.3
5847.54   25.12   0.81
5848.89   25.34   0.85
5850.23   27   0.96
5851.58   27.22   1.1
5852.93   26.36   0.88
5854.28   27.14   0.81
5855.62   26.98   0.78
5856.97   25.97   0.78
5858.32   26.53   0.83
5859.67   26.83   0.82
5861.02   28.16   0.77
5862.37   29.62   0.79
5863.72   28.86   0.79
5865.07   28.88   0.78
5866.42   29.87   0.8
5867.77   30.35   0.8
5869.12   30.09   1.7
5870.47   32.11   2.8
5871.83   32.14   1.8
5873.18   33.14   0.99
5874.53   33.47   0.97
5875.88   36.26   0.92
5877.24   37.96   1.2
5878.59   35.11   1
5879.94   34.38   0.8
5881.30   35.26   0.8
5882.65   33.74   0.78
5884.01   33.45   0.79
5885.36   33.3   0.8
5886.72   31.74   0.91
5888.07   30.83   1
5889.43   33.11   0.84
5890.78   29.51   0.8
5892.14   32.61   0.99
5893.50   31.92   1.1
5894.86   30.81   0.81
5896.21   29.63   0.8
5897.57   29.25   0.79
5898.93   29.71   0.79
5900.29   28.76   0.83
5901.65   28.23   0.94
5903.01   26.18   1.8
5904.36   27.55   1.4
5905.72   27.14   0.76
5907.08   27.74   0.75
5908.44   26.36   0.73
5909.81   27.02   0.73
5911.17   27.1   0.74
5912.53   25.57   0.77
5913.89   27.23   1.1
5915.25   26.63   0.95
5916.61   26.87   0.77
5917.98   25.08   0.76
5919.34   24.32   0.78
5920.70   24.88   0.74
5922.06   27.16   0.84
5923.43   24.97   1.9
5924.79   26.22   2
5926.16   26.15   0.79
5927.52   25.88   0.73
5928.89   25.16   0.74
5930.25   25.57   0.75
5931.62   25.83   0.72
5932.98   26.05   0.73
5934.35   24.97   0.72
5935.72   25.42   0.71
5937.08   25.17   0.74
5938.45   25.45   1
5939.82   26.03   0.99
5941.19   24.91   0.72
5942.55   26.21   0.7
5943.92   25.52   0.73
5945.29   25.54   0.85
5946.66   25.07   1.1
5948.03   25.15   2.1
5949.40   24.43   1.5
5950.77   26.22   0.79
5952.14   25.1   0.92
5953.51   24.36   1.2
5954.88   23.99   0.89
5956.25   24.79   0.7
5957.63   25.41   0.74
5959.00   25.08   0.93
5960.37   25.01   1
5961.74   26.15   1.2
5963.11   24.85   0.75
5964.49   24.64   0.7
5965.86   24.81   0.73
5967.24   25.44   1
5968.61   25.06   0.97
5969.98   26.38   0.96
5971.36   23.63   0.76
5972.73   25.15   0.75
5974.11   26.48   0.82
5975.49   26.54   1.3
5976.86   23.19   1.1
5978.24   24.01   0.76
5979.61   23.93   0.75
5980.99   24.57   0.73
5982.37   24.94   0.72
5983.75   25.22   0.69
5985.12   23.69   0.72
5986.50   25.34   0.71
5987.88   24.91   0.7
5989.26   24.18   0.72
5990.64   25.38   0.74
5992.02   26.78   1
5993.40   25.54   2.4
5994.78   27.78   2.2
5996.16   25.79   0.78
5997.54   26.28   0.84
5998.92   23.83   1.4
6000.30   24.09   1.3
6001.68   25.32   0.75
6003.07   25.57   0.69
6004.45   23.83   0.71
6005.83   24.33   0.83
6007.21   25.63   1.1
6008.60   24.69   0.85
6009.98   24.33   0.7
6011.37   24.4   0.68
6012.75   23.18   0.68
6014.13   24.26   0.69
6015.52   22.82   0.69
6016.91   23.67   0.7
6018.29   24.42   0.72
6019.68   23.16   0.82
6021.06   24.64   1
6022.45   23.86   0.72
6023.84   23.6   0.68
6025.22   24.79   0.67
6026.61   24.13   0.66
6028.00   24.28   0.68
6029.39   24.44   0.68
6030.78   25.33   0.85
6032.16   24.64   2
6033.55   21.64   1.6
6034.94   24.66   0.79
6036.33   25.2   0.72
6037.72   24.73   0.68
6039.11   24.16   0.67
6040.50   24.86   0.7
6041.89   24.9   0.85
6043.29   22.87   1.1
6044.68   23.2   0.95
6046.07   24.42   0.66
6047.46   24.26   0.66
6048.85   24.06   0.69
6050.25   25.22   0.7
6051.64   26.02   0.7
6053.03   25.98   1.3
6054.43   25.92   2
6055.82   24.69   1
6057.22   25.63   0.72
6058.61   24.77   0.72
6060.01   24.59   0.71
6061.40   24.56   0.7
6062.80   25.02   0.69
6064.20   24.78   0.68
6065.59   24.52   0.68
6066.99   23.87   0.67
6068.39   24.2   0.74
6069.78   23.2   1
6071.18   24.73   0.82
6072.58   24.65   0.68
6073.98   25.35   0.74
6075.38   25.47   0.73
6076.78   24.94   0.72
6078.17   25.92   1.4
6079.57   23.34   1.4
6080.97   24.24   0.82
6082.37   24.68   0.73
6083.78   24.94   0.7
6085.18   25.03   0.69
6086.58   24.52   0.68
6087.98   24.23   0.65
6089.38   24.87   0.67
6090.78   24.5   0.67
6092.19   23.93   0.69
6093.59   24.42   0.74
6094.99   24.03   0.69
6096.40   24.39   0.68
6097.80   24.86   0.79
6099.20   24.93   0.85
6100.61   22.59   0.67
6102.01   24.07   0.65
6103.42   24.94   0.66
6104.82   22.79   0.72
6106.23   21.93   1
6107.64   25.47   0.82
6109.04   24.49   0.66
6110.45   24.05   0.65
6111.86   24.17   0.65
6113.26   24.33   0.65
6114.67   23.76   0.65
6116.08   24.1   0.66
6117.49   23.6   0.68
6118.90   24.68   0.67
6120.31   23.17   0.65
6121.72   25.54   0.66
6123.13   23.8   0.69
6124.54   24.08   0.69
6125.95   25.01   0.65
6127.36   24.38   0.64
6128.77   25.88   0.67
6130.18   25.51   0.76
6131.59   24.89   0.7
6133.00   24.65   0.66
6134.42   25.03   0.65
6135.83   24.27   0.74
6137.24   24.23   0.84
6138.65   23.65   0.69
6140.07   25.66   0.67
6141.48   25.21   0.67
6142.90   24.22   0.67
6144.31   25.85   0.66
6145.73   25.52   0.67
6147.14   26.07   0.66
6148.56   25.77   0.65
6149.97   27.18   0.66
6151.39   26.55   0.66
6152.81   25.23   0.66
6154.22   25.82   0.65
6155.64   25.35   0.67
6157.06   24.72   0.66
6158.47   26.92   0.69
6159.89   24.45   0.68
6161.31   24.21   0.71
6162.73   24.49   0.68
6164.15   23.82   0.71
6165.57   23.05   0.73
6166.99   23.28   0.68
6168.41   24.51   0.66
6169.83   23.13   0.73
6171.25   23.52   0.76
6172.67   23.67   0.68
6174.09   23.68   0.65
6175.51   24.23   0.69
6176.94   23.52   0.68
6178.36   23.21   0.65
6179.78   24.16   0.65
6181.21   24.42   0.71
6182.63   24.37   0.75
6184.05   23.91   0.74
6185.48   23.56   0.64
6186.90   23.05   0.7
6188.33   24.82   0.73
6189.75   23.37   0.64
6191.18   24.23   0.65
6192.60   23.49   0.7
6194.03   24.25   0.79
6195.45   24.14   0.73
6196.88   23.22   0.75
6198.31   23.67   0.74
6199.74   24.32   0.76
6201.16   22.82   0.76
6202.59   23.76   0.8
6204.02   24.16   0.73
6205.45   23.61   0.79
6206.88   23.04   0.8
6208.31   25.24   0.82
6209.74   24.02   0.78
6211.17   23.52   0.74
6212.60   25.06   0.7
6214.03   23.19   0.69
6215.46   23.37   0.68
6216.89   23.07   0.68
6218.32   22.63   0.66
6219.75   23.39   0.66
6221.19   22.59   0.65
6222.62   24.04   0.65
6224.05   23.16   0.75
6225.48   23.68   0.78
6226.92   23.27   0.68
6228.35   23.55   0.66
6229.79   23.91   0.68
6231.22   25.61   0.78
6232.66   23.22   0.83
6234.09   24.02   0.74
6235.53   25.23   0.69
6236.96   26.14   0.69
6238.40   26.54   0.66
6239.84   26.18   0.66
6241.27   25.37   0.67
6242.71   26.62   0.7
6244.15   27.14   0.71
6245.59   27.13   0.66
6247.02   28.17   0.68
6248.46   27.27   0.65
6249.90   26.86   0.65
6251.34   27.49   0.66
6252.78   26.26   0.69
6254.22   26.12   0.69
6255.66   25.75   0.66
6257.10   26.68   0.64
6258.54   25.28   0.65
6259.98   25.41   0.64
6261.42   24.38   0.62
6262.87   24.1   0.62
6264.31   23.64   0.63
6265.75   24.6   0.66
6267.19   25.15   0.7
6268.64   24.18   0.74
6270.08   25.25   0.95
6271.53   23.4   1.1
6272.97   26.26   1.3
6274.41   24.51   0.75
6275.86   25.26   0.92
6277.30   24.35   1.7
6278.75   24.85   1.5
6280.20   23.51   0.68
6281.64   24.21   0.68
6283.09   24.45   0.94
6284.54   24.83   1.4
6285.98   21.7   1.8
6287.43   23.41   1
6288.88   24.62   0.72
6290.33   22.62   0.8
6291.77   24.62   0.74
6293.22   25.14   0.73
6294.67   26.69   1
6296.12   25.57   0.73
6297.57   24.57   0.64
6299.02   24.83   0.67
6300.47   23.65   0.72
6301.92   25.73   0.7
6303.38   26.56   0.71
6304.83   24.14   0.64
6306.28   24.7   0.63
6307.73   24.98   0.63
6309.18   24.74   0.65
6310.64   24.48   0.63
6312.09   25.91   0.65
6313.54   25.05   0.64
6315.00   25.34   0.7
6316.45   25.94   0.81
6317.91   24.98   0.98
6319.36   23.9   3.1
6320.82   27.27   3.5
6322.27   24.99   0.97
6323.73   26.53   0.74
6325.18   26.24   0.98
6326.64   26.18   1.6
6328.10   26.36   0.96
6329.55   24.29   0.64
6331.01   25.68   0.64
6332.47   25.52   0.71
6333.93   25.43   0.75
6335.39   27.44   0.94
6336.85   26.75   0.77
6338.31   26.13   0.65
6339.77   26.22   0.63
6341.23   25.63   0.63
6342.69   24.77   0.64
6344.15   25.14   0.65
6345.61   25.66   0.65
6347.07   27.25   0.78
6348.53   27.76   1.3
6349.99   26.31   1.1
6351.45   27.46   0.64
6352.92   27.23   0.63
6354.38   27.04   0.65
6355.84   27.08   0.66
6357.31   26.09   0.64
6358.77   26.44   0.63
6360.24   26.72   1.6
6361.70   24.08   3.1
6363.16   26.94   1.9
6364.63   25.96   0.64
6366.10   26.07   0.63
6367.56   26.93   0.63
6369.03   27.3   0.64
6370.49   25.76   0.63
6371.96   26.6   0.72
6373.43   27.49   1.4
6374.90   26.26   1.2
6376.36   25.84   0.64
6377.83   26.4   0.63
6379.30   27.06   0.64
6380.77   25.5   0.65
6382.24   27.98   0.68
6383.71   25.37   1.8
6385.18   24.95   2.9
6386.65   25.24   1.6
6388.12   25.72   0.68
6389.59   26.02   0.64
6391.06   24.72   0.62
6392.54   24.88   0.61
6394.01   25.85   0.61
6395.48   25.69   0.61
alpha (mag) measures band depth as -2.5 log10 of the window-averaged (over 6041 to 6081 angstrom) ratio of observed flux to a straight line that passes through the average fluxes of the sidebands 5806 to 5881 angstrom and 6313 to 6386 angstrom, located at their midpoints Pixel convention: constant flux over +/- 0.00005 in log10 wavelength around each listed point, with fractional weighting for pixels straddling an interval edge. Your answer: 0.10 mag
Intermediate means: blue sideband 27.8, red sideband 26.1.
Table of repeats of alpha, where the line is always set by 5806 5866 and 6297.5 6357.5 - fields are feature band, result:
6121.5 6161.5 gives 0.036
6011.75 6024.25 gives 0.106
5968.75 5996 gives 0.047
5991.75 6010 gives 0.040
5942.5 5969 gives 0.050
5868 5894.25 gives -0.246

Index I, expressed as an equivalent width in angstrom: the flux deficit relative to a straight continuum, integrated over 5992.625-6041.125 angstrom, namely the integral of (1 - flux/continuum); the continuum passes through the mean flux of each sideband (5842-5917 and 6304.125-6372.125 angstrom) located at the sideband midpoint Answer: 6.65 angstrom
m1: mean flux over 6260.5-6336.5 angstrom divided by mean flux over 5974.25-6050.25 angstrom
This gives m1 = 1.02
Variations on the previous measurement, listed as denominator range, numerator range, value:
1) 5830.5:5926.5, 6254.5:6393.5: 0.89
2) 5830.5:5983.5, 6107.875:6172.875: 0.90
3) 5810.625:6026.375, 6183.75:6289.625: 0.92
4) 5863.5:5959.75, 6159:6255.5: 0.86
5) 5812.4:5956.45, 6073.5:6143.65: 0.88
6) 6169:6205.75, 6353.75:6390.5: 1.10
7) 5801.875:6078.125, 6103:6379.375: 0.95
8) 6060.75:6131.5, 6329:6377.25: 1.08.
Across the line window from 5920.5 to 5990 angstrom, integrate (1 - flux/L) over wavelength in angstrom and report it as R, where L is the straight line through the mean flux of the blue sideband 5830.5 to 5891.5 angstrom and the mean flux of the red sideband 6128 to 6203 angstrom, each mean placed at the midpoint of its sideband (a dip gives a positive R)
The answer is 6.58 angstrom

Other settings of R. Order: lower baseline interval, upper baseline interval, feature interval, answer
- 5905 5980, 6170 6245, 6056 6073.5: 0.21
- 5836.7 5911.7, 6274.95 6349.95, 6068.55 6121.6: 5.82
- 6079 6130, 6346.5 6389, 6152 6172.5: 0.25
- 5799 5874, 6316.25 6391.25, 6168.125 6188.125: 1.98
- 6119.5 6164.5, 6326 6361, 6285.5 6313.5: 1.40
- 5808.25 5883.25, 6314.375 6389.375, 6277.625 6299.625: 1.68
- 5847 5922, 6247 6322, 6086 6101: 1.54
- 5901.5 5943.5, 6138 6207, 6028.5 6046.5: 0.75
